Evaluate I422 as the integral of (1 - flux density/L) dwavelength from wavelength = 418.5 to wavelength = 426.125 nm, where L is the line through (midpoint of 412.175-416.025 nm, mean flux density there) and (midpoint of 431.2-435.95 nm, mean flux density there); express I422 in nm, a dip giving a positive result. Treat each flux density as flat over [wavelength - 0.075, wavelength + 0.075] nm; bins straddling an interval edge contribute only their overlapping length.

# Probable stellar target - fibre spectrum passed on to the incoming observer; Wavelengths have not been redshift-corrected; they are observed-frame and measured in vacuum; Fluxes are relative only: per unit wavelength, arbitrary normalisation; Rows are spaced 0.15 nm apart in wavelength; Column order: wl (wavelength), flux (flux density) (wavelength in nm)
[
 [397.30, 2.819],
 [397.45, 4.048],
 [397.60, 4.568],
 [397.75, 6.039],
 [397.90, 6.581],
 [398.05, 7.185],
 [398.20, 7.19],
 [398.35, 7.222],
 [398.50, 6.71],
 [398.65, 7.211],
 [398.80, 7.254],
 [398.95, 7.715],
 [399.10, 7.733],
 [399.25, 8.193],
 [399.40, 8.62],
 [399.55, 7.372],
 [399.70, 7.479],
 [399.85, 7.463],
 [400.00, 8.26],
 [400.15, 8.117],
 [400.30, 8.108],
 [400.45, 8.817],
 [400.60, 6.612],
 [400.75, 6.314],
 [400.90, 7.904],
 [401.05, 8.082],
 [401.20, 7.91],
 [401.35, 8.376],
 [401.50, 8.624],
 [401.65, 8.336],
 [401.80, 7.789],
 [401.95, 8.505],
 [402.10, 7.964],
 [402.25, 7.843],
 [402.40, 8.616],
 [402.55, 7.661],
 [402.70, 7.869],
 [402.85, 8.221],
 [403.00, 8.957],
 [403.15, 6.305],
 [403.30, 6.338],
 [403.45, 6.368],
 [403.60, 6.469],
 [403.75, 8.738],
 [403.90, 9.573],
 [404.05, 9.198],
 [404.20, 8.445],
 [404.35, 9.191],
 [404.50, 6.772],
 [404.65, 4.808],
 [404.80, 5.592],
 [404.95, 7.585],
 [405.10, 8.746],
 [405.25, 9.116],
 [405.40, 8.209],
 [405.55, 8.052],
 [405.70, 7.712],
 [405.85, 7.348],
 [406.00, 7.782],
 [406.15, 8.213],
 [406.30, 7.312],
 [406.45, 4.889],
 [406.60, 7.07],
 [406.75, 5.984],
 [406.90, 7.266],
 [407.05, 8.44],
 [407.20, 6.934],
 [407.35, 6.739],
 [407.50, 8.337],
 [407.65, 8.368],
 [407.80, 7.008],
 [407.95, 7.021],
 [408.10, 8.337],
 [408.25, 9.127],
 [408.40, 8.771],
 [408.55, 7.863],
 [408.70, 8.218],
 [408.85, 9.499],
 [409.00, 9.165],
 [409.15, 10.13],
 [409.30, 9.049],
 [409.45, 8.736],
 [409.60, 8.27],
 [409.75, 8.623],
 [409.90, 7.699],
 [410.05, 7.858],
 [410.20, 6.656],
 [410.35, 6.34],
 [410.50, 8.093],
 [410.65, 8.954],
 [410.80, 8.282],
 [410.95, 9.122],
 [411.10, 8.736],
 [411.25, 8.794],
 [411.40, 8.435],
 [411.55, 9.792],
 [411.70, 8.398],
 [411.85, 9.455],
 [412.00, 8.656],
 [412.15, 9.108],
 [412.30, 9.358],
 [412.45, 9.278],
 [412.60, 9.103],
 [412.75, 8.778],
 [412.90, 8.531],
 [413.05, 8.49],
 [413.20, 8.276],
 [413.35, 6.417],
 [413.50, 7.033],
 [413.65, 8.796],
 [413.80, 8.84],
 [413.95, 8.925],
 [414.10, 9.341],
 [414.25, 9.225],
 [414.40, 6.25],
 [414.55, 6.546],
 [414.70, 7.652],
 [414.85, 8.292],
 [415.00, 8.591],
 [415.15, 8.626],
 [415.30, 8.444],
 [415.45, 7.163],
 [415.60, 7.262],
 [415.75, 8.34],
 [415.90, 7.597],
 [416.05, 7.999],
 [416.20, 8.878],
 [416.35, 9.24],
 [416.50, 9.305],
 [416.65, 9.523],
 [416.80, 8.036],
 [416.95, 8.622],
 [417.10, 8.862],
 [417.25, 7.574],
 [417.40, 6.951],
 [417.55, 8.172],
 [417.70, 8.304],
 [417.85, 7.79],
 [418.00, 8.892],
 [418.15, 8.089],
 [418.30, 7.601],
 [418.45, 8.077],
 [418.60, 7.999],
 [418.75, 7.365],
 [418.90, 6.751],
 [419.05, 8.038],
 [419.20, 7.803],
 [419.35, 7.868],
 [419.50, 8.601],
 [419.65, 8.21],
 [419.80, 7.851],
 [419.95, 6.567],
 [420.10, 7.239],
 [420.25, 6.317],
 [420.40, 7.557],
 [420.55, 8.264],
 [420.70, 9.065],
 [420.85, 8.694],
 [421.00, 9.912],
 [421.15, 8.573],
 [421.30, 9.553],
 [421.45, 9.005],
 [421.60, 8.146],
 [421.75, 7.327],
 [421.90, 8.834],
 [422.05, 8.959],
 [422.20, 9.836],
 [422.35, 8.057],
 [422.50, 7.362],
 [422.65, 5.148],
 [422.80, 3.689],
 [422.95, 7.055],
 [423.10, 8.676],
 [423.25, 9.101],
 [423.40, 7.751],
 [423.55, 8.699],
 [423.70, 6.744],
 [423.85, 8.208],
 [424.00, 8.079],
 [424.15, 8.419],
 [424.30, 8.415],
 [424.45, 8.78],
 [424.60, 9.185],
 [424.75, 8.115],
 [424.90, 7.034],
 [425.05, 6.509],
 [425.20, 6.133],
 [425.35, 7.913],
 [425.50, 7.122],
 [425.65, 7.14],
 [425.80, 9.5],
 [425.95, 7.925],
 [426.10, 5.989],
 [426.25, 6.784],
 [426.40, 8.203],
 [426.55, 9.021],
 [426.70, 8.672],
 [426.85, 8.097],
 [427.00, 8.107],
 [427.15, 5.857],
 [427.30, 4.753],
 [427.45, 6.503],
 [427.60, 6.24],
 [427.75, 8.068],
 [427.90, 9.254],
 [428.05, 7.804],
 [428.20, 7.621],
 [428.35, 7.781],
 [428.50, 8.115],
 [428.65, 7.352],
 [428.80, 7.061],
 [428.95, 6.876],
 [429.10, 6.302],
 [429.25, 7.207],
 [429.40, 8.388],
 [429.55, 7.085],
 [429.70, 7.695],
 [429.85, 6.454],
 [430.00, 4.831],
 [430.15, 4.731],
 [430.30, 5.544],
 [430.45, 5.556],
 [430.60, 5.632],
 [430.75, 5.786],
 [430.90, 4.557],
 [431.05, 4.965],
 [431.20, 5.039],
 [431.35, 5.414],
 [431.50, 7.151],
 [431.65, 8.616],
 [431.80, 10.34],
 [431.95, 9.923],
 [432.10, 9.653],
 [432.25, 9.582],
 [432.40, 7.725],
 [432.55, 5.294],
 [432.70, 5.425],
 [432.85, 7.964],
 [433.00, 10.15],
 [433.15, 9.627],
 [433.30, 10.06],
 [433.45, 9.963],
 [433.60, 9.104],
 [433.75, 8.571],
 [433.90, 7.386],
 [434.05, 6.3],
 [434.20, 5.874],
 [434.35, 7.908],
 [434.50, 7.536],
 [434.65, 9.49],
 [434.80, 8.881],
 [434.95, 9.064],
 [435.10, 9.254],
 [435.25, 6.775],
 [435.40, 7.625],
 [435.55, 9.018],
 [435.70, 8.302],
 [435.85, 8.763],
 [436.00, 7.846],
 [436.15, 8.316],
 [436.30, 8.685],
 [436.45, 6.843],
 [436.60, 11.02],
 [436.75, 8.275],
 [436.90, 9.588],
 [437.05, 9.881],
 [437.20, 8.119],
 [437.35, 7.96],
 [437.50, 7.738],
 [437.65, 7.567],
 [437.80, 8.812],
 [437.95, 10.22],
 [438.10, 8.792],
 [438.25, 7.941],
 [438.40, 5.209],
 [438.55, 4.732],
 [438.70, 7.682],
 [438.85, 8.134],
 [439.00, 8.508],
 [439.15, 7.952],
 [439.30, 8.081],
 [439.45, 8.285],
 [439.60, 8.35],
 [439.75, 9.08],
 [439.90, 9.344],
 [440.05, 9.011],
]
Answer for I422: 0.32 nm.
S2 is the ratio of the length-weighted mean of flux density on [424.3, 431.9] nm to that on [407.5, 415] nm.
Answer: 0.85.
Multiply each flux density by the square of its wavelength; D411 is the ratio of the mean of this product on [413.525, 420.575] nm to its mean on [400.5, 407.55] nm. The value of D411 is 1.12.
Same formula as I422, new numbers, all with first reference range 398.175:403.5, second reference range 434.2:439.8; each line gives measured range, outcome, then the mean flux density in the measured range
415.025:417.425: -0.11 nm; 8.31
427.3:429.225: 0.19 nm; 7.31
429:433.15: 0.60 nm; 6.97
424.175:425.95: 0.05 nm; 7.83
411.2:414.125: -0.29 nm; 8.68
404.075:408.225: 0.17 nm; 7.5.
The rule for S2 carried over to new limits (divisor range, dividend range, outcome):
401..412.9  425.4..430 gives 0.92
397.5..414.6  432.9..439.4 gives 1.05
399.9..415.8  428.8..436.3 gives 0.94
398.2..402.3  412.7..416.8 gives 1.06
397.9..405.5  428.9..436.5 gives 0.98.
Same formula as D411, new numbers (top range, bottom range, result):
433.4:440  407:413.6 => 1.12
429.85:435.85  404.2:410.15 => 1.09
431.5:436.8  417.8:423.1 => 1.14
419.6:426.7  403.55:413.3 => 1.04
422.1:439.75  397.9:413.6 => 1.09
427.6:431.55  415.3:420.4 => 0.88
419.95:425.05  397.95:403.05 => 1.14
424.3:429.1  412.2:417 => 0.96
